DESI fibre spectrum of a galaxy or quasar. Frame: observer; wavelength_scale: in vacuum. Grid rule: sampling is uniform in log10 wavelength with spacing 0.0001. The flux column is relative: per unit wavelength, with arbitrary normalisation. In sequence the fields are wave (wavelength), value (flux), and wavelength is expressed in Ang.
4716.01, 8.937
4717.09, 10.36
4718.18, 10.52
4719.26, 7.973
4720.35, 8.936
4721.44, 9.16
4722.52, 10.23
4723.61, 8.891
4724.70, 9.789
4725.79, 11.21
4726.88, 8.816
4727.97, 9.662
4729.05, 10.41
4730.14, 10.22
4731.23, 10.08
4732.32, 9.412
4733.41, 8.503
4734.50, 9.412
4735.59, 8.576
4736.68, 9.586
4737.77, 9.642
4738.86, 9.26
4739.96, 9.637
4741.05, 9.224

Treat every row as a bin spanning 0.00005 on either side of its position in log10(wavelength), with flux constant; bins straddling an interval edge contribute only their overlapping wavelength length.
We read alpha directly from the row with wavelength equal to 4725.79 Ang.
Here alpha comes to 11.21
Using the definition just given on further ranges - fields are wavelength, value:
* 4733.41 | 8.503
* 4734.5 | 9.412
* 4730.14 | 10.22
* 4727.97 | 9.662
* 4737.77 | 9.642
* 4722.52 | 10.23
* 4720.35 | 8.936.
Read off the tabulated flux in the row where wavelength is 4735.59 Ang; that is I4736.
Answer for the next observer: 8.576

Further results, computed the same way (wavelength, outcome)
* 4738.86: 9.26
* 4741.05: 9.224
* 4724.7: 9.789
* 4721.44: 9.16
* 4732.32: 9.412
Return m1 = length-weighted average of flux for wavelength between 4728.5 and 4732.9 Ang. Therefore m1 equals 10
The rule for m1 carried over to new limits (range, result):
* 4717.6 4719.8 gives 9.28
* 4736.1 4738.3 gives 9.6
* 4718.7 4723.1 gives 9.09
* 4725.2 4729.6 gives 10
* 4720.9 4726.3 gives 9.85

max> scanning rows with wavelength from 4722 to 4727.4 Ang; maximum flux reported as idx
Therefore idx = 11.21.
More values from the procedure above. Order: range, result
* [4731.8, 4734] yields 9.412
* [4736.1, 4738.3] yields 9.642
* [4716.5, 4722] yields 10.52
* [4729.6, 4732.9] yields 10.22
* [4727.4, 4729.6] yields 10.41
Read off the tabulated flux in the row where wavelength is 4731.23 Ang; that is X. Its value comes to 10.08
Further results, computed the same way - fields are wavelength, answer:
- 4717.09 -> 10.36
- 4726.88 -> 8.816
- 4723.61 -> 8.891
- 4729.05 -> 10.41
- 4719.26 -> 7.973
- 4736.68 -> 9.586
